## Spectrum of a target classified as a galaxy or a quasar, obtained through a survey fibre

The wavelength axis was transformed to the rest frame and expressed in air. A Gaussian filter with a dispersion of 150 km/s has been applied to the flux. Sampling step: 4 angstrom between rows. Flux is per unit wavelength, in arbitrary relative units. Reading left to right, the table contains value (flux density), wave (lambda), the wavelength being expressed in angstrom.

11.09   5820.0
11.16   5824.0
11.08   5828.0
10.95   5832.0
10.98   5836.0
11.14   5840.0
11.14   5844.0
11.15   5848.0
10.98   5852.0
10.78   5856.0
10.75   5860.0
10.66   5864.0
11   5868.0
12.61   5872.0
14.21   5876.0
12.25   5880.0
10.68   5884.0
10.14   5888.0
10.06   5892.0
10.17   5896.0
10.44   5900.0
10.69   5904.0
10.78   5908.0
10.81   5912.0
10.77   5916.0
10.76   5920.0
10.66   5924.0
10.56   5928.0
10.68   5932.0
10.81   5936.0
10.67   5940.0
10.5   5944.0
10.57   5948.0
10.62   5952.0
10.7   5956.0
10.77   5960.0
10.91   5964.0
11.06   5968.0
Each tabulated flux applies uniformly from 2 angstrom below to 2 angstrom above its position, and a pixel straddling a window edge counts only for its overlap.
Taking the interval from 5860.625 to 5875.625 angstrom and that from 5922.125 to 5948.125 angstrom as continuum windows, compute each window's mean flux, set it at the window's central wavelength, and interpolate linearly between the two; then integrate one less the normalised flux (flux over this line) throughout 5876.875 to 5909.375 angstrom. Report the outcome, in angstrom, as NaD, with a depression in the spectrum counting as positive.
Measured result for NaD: 1.48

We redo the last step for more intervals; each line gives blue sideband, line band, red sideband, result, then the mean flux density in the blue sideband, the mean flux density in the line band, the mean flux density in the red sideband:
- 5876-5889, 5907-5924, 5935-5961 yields 0.5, 11.6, 10.8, 10.7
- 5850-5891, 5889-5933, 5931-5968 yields 1.9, 11.4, 10.6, 10.7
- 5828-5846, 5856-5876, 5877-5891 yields -0.7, 11.1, 11.5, 11.2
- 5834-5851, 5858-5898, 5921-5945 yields -1.2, 11.1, 11.3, 10.7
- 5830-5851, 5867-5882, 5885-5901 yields -3.0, 11.1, 12.6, 10.2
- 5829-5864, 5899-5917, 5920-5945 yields 0.1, 11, 10.7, 10.7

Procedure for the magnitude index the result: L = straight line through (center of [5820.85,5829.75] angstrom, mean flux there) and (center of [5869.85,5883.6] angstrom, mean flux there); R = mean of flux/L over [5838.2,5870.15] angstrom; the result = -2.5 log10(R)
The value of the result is 0.10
